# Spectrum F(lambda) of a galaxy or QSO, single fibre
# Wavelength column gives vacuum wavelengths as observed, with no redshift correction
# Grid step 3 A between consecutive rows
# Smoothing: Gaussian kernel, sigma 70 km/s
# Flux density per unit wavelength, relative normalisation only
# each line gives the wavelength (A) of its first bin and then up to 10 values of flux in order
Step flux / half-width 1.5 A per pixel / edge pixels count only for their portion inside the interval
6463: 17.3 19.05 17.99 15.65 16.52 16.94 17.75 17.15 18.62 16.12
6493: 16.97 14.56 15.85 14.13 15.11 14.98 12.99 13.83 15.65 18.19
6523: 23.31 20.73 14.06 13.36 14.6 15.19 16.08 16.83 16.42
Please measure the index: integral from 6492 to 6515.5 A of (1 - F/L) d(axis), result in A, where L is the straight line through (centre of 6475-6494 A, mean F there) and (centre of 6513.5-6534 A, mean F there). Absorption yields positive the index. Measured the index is 3.30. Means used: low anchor 17.2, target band 14.8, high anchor 17.1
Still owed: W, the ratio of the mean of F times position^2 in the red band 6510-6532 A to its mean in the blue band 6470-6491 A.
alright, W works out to 1.0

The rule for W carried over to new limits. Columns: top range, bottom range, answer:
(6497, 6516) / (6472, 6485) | 0.87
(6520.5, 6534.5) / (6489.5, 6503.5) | 1.15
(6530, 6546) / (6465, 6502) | 0.92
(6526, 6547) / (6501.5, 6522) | 1.03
